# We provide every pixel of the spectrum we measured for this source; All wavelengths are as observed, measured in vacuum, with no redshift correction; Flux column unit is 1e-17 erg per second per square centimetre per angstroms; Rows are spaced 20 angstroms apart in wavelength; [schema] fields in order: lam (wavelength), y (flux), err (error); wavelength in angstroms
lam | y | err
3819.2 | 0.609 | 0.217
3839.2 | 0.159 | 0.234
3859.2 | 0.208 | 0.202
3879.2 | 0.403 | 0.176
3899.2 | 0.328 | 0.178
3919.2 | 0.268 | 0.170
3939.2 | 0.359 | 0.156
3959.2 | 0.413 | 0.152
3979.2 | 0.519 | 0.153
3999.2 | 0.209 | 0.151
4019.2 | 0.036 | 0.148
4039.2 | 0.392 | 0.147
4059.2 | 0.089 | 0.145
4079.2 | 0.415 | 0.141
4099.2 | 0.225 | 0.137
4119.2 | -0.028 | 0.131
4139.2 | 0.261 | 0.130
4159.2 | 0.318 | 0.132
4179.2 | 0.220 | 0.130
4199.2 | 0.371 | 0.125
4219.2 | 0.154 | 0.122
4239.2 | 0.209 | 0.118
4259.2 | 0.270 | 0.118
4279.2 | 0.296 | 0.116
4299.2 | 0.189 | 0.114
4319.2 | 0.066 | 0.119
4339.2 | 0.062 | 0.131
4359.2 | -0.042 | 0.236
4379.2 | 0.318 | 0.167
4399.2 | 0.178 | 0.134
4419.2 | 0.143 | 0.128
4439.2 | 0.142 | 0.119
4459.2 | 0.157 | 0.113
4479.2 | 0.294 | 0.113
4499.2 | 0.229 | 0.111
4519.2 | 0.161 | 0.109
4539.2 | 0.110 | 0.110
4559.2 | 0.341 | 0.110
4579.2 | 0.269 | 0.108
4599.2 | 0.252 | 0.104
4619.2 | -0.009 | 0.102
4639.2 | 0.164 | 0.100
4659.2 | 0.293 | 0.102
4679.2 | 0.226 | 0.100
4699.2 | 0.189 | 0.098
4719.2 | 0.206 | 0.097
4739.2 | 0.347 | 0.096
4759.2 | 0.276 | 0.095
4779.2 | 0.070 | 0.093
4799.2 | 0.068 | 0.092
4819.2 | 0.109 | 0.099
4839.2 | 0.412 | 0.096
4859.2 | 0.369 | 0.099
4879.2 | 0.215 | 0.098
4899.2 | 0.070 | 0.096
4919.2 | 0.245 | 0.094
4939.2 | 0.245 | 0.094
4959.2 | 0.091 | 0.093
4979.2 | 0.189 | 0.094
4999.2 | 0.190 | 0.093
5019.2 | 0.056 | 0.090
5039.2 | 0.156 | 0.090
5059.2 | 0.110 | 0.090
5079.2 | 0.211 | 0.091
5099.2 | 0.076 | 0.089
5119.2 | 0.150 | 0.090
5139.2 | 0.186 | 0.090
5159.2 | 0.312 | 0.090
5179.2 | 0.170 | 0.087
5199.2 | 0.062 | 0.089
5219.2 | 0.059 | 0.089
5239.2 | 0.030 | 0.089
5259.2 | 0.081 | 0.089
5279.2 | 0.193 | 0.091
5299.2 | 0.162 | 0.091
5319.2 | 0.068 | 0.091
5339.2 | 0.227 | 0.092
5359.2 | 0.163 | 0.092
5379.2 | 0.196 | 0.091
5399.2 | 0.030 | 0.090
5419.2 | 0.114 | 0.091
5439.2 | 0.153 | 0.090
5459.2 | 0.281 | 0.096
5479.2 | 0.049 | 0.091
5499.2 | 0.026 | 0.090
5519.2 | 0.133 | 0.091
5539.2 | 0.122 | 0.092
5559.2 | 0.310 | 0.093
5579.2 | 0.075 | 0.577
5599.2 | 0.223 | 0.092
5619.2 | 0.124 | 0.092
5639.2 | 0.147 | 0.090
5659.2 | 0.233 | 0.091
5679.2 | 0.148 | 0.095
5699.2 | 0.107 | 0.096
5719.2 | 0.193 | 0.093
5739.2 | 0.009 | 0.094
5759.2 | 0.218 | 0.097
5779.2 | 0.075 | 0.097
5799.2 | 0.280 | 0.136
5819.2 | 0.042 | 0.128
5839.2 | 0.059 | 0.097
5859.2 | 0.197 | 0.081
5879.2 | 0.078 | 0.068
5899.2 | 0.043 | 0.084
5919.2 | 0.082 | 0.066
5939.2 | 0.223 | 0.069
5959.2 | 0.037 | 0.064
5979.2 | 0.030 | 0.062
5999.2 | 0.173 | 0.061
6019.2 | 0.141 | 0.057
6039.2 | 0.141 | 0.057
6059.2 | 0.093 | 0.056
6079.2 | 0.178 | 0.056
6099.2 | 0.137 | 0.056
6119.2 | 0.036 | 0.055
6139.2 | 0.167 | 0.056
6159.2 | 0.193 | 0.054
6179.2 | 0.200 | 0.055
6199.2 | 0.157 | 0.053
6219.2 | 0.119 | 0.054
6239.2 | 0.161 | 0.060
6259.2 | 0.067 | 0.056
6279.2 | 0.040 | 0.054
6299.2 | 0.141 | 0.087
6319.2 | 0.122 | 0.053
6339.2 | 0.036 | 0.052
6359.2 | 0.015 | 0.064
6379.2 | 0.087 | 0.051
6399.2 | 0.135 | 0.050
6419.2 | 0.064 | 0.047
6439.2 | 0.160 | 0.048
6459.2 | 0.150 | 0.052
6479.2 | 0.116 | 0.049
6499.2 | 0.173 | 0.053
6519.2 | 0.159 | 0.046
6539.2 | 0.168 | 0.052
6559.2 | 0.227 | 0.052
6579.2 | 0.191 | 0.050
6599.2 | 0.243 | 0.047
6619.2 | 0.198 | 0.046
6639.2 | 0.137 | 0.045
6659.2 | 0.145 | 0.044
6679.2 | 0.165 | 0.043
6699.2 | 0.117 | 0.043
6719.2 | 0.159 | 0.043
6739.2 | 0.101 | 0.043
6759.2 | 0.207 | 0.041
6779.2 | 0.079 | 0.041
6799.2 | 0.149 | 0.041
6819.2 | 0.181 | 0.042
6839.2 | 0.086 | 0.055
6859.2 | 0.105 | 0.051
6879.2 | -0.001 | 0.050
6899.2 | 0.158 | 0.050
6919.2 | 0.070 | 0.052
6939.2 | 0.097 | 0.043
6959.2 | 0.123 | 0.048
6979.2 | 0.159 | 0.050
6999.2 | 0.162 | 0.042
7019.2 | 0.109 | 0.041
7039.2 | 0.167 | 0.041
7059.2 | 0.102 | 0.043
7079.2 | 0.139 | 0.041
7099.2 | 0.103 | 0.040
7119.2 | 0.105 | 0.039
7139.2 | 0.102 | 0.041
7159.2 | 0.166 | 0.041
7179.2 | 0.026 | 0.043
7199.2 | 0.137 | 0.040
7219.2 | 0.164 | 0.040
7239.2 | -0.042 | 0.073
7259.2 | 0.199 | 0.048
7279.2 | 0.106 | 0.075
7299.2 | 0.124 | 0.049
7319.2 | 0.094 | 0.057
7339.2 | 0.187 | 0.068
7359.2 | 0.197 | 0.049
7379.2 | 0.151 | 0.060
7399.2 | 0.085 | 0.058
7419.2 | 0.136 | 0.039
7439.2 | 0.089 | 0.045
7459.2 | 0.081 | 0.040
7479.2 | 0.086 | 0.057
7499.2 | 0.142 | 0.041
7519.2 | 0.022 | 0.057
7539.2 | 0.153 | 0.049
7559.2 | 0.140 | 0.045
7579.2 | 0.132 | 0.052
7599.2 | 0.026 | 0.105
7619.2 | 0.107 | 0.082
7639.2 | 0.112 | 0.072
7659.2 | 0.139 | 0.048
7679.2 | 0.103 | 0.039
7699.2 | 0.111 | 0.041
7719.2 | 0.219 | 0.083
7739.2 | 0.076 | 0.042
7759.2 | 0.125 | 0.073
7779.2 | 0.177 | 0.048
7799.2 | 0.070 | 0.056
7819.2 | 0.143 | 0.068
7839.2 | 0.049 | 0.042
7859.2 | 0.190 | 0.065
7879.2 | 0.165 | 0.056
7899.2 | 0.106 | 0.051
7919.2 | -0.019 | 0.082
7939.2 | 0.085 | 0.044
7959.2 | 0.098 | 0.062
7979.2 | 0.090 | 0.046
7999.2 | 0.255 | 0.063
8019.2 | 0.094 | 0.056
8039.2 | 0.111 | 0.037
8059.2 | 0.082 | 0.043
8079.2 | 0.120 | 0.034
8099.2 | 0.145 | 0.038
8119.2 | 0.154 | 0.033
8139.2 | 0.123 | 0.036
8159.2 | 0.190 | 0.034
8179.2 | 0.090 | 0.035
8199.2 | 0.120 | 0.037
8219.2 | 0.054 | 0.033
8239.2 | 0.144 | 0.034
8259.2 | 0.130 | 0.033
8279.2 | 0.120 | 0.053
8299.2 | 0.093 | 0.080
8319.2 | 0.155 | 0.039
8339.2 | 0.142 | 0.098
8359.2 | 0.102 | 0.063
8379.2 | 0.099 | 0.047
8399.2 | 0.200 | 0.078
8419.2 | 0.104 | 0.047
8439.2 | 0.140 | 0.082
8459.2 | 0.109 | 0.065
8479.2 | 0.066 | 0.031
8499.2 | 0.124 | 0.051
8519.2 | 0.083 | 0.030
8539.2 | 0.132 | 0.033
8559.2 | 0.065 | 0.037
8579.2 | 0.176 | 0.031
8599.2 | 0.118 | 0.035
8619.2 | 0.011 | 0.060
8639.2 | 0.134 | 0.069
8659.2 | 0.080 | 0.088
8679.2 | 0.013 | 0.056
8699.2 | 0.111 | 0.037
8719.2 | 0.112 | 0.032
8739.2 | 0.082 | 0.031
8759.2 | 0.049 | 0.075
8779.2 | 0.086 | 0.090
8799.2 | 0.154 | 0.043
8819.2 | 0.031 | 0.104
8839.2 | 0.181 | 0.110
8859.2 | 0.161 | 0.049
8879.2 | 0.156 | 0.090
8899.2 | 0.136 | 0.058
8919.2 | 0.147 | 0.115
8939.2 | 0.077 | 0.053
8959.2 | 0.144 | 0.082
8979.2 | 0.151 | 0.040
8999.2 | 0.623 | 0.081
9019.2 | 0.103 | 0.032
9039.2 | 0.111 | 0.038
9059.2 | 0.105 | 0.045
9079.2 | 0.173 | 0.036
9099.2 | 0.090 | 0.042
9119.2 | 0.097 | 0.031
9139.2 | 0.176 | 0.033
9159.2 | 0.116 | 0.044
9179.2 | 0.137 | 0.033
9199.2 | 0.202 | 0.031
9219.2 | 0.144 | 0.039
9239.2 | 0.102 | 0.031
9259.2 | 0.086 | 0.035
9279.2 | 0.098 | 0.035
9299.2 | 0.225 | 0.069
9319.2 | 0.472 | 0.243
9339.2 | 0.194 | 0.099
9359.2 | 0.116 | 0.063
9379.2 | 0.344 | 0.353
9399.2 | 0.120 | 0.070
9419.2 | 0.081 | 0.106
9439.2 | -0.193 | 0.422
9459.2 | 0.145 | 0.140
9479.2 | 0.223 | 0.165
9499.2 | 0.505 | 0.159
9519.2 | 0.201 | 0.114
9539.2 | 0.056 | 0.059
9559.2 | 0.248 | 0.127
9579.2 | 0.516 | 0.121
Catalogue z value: 1.41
